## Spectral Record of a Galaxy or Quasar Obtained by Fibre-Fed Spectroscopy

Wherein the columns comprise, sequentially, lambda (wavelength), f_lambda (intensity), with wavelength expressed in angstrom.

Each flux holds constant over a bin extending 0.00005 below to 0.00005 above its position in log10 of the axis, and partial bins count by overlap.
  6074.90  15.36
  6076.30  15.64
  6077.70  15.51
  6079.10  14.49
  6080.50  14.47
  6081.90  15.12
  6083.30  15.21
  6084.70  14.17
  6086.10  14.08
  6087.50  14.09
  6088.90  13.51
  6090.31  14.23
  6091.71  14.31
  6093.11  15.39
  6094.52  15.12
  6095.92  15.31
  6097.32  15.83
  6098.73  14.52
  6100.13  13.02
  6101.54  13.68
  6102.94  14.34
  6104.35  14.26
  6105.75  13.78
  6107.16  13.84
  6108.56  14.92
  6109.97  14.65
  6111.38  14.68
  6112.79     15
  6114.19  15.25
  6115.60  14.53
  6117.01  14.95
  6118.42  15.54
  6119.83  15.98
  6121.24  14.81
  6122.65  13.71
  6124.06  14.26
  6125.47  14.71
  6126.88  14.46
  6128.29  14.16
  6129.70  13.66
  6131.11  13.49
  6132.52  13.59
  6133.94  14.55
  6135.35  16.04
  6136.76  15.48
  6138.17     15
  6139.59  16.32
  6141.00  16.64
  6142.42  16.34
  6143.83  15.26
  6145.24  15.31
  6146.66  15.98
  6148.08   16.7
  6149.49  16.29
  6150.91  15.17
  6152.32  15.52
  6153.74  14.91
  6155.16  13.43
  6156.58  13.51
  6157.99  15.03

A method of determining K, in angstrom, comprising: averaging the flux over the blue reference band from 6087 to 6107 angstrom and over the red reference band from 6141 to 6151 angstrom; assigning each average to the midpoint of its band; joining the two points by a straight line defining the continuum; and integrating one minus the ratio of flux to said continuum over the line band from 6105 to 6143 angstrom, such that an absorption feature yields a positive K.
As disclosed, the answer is 1.0 angstrom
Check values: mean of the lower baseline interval 14.4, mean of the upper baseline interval 16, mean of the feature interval 14.8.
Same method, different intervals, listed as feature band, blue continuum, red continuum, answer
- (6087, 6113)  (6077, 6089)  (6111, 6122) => 0.7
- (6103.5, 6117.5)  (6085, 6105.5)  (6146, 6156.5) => 0.1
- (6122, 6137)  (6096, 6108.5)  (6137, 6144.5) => 1.0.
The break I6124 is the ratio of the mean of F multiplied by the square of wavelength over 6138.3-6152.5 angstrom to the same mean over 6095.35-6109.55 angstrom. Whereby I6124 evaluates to 1.1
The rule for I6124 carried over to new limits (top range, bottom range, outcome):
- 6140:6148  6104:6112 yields 1.13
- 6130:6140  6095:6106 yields 1.04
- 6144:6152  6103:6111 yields 1.12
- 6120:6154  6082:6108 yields 1.06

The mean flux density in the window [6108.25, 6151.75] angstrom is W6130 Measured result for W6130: 15.1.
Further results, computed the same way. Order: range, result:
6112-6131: 14.7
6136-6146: 15.8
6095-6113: 14.4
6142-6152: 15.9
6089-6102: 14.6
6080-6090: 14.4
